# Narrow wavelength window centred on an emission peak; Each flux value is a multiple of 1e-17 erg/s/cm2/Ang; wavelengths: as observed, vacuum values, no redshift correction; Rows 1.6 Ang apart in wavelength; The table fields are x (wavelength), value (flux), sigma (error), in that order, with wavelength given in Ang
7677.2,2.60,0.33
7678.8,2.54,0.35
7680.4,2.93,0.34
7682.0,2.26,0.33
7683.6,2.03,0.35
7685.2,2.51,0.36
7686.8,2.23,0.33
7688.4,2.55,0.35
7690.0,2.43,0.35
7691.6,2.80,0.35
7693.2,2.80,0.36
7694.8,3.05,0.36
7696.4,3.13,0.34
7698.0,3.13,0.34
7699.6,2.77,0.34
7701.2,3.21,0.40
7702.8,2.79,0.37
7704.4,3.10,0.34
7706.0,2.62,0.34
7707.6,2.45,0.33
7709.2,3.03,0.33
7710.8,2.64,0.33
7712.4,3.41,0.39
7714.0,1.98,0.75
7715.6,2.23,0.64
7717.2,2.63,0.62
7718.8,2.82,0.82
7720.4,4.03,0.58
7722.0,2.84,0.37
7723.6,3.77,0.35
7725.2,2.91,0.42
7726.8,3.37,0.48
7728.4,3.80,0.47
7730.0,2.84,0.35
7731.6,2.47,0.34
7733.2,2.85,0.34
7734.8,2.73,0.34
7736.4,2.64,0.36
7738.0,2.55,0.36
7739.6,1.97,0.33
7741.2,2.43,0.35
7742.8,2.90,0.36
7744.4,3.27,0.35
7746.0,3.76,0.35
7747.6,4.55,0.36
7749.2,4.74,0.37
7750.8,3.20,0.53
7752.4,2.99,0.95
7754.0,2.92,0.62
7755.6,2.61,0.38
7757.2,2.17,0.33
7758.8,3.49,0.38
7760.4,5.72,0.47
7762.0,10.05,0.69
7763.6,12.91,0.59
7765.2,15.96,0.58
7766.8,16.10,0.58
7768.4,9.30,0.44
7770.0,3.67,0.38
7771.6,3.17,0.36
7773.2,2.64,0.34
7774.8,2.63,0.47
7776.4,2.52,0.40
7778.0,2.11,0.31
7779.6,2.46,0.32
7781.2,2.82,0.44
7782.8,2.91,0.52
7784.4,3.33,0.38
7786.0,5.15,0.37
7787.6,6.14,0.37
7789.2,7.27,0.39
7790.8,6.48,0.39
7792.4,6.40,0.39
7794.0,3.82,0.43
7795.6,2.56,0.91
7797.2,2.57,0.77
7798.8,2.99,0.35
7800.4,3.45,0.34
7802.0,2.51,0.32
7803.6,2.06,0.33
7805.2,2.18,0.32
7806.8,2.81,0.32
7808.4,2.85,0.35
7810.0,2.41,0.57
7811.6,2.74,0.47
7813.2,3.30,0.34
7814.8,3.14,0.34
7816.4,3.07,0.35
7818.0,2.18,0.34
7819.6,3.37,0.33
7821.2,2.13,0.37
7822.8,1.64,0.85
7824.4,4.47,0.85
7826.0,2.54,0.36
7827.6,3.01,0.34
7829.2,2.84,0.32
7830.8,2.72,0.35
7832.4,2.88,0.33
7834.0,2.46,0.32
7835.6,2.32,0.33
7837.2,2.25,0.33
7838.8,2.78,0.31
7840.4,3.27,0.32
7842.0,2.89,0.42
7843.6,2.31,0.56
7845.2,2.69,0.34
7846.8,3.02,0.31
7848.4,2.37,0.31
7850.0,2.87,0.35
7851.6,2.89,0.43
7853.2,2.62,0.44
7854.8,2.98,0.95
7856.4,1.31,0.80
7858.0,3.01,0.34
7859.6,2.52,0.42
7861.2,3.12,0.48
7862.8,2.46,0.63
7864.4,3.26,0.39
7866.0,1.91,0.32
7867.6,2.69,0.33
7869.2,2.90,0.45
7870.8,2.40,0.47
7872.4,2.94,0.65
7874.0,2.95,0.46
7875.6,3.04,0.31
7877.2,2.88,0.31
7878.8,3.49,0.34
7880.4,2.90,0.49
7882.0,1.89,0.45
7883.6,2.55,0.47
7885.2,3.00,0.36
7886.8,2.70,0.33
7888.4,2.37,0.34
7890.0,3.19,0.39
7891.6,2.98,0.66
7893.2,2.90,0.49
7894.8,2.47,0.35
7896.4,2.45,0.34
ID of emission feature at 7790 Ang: [N II] 6583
